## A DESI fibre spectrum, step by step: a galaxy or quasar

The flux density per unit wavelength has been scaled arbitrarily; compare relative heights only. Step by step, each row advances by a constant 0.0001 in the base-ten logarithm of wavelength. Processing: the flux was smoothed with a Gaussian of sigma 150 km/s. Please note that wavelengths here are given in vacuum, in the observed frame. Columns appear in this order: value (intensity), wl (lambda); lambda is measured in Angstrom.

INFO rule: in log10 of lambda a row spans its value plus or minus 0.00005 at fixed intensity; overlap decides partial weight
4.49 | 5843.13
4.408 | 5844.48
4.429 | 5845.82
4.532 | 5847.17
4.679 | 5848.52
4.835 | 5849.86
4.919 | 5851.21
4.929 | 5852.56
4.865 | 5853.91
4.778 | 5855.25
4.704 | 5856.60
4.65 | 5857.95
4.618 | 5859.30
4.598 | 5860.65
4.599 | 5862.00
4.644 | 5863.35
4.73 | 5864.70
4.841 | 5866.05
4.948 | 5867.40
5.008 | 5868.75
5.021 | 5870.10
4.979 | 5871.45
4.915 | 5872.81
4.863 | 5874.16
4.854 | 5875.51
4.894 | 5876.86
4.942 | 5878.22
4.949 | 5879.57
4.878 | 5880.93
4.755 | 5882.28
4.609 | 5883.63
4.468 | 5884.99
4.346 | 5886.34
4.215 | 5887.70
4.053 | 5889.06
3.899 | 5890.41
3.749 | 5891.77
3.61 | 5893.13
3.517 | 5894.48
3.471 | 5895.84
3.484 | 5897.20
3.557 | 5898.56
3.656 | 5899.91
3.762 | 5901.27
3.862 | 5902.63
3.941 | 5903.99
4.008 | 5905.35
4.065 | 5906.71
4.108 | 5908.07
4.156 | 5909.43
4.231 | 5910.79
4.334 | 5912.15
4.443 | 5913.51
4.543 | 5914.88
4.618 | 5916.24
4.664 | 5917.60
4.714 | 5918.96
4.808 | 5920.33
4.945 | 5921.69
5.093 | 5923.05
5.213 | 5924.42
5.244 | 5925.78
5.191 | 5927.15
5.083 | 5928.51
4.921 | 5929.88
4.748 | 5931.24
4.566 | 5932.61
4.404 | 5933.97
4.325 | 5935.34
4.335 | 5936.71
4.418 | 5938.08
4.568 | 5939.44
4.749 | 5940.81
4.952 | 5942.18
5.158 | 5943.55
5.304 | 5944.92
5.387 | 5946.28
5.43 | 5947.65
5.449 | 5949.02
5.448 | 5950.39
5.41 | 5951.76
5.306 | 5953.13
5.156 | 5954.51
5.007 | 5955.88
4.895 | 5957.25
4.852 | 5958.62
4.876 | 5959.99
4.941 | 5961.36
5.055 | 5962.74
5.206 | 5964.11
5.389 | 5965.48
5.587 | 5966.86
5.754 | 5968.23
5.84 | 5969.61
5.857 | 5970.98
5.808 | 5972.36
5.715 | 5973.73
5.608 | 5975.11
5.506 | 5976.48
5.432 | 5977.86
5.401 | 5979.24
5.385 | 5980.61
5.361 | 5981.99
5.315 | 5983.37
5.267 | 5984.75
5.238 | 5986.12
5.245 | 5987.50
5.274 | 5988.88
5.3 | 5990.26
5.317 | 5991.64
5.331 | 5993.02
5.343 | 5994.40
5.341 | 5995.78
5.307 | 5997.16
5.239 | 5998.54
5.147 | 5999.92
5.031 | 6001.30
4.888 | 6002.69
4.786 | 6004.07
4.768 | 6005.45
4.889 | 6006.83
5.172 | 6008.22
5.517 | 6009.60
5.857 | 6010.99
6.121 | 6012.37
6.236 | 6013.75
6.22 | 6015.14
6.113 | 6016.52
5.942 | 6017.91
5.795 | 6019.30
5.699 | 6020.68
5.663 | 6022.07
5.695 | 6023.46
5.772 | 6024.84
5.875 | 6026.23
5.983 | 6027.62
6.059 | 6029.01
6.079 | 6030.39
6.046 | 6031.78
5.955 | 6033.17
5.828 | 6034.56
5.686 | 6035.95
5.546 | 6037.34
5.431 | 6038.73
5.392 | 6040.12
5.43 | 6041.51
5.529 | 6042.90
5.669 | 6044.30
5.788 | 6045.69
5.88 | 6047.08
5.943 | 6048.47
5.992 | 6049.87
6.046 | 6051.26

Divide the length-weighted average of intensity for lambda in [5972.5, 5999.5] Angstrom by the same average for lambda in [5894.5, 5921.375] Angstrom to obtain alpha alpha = 1.30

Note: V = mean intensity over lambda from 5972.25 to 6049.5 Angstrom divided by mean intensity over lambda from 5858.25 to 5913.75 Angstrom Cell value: 1.3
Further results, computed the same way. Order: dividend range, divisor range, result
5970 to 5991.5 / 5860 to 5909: 1.25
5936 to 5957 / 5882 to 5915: 1.26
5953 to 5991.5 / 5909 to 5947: 1.12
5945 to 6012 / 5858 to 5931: 1.18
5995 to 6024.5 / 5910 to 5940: 1.17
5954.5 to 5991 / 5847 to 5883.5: 1.11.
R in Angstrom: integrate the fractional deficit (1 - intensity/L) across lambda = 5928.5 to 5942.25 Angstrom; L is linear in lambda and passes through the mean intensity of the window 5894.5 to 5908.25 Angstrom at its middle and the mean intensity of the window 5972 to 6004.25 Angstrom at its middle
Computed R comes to -0.7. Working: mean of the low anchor 3.77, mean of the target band 4.61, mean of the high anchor 5.32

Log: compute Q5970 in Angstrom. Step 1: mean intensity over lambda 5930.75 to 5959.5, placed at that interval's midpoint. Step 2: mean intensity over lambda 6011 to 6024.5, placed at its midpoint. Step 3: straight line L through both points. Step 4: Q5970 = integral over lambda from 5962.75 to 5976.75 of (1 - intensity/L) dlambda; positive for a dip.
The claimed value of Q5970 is -0.8 Angstrom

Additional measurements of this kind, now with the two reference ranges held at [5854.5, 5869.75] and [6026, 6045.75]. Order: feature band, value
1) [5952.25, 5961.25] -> 0.46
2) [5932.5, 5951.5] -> 1.08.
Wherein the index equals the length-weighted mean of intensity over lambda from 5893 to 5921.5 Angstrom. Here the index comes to 4.1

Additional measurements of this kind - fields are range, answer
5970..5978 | 5.68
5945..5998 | 5.35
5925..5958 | 4.98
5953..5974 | 5.32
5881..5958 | 4.55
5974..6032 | 5.51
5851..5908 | 4.42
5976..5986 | 5.37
